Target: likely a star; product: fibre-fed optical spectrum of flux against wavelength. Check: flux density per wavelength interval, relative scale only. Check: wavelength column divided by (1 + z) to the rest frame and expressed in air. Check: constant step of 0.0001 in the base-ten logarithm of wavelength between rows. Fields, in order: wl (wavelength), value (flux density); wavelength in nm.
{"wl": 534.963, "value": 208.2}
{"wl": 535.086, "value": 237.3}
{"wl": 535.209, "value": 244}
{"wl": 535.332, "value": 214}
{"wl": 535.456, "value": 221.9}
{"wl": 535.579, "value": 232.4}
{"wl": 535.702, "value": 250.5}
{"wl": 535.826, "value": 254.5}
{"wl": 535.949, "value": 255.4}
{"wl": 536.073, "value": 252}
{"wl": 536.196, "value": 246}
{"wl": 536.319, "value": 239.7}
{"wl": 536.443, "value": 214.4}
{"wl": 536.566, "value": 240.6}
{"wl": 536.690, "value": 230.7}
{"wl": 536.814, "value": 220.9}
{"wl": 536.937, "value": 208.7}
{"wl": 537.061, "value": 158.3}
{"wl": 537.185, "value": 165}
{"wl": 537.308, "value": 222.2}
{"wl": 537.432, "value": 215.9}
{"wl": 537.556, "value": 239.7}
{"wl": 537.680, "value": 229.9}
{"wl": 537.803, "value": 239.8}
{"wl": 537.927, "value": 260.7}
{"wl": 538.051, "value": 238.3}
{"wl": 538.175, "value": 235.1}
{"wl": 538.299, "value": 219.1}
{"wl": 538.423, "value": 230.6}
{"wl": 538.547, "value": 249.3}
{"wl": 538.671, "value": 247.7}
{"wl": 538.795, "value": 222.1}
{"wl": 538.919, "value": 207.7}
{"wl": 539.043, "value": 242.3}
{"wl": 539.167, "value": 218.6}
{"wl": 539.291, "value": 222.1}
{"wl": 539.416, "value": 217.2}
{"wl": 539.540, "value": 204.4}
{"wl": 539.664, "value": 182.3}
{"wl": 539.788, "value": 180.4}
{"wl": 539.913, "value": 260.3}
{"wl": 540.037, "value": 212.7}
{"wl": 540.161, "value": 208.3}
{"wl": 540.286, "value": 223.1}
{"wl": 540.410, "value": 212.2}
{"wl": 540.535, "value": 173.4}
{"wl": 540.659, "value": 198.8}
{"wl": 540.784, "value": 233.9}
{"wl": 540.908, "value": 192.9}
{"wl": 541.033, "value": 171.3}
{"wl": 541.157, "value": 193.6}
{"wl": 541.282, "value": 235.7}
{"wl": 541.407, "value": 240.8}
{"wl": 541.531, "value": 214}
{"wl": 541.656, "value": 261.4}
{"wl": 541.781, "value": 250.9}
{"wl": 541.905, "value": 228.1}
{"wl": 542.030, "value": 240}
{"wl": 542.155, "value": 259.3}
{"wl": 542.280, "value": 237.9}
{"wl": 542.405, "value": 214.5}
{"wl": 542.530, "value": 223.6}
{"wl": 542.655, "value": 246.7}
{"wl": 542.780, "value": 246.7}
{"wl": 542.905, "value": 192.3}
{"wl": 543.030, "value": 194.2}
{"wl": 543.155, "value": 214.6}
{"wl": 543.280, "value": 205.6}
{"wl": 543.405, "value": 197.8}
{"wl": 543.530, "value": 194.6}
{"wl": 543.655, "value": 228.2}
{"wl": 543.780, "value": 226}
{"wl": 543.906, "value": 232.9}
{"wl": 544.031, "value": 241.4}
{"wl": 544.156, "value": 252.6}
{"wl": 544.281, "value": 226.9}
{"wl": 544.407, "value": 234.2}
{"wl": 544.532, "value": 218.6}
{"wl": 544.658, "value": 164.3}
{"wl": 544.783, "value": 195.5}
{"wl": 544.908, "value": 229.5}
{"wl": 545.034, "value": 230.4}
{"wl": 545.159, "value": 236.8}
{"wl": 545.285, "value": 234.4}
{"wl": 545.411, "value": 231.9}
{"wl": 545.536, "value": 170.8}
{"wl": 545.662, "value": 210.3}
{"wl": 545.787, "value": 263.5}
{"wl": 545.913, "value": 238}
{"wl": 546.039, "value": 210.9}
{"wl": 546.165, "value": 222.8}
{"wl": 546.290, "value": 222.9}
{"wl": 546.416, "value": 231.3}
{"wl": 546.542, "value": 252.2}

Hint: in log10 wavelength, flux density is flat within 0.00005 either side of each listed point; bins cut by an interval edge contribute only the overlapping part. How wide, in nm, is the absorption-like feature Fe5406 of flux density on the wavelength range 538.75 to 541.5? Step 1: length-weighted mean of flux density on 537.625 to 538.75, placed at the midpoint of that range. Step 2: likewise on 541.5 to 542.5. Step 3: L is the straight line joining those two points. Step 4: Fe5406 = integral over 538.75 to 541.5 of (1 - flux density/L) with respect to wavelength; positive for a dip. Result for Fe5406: 0.31 nm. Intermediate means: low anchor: 239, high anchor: 238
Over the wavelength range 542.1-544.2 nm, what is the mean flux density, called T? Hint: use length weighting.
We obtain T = 224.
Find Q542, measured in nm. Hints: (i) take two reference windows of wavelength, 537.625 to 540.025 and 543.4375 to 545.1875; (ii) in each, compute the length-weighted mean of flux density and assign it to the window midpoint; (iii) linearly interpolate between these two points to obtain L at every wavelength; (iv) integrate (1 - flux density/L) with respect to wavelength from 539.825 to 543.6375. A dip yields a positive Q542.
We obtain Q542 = 0.08 nm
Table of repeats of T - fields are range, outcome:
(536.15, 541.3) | 218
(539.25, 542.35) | 218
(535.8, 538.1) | 228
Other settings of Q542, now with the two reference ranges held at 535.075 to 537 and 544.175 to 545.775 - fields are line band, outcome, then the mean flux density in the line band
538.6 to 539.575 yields 0.024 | 224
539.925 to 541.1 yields 0.110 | 205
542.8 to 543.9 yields 0.057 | 210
